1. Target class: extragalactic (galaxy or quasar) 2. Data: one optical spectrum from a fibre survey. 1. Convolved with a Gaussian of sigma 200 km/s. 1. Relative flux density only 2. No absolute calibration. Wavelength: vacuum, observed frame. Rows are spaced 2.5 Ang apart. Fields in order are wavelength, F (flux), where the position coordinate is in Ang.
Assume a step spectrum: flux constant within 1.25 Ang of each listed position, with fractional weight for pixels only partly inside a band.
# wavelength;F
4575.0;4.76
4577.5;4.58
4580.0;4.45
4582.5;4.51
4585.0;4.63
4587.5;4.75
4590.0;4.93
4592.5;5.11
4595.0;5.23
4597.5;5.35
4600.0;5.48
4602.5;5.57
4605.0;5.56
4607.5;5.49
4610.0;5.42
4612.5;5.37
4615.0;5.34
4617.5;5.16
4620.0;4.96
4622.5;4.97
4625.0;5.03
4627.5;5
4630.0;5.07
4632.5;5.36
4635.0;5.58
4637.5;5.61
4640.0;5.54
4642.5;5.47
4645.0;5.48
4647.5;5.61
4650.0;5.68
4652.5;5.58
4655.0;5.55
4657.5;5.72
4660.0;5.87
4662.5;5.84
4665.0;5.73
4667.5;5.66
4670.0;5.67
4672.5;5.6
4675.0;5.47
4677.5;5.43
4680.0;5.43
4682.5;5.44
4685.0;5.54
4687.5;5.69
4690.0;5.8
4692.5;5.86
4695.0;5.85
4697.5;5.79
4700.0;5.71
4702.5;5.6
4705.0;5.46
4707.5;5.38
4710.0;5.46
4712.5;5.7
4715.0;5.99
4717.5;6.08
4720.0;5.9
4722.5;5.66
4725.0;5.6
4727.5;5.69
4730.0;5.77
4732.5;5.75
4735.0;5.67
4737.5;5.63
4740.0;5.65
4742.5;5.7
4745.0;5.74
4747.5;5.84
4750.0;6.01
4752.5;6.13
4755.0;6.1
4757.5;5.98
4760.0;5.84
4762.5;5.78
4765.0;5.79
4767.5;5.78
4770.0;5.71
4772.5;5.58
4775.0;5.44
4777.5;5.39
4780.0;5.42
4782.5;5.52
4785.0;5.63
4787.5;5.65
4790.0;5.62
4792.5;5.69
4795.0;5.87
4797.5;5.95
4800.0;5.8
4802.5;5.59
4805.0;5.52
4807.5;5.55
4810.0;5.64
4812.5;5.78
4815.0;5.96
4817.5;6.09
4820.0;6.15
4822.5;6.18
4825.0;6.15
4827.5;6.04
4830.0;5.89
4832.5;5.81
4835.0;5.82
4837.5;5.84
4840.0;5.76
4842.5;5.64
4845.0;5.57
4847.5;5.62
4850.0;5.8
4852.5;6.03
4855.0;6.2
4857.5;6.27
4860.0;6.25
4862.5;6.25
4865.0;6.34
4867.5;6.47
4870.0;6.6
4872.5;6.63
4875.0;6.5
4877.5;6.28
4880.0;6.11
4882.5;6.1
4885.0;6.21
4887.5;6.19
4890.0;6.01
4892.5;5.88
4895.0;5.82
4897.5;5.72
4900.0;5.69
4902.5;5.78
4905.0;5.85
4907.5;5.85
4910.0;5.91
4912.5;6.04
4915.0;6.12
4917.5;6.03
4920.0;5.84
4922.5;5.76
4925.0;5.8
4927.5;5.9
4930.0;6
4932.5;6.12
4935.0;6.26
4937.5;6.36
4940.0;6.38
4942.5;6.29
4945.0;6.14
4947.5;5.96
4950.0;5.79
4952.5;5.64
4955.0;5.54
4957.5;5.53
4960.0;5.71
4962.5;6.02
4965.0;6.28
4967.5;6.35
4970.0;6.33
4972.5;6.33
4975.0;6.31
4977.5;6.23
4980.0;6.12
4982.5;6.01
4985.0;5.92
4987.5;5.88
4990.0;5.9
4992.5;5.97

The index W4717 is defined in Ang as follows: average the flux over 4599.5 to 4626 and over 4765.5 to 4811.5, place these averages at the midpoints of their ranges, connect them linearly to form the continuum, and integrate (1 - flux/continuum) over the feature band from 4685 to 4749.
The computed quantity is -2.5 Ang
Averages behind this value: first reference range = 5.3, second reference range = 5.63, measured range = 5.72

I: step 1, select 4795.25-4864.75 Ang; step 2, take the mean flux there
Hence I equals 5.9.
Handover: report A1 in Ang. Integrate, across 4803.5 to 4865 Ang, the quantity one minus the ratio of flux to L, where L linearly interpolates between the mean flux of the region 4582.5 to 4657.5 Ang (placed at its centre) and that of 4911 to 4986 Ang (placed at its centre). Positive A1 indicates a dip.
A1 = -1.4 Ang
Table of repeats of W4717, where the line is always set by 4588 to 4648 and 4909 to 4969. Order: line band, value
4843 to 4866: -0.8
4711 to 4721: -0.7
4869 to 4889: -1.6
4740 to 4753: -0.6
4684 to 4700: -0.8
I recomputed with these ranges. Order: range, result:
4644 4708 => 5.64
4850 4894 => 6.24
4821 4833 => 6.03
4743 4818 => 5.74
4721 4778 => 5.75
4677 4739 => 5.68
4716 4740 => 5.75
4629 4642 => 5.44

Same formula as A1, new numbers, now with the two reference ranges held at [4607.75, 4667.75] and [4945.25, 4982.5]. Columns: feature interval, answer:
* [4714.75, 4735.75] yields -0.7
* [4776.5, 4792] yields 0.4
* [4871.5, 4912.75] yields -1.0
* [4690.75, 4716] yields -0.6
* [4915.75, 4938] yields -0.2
